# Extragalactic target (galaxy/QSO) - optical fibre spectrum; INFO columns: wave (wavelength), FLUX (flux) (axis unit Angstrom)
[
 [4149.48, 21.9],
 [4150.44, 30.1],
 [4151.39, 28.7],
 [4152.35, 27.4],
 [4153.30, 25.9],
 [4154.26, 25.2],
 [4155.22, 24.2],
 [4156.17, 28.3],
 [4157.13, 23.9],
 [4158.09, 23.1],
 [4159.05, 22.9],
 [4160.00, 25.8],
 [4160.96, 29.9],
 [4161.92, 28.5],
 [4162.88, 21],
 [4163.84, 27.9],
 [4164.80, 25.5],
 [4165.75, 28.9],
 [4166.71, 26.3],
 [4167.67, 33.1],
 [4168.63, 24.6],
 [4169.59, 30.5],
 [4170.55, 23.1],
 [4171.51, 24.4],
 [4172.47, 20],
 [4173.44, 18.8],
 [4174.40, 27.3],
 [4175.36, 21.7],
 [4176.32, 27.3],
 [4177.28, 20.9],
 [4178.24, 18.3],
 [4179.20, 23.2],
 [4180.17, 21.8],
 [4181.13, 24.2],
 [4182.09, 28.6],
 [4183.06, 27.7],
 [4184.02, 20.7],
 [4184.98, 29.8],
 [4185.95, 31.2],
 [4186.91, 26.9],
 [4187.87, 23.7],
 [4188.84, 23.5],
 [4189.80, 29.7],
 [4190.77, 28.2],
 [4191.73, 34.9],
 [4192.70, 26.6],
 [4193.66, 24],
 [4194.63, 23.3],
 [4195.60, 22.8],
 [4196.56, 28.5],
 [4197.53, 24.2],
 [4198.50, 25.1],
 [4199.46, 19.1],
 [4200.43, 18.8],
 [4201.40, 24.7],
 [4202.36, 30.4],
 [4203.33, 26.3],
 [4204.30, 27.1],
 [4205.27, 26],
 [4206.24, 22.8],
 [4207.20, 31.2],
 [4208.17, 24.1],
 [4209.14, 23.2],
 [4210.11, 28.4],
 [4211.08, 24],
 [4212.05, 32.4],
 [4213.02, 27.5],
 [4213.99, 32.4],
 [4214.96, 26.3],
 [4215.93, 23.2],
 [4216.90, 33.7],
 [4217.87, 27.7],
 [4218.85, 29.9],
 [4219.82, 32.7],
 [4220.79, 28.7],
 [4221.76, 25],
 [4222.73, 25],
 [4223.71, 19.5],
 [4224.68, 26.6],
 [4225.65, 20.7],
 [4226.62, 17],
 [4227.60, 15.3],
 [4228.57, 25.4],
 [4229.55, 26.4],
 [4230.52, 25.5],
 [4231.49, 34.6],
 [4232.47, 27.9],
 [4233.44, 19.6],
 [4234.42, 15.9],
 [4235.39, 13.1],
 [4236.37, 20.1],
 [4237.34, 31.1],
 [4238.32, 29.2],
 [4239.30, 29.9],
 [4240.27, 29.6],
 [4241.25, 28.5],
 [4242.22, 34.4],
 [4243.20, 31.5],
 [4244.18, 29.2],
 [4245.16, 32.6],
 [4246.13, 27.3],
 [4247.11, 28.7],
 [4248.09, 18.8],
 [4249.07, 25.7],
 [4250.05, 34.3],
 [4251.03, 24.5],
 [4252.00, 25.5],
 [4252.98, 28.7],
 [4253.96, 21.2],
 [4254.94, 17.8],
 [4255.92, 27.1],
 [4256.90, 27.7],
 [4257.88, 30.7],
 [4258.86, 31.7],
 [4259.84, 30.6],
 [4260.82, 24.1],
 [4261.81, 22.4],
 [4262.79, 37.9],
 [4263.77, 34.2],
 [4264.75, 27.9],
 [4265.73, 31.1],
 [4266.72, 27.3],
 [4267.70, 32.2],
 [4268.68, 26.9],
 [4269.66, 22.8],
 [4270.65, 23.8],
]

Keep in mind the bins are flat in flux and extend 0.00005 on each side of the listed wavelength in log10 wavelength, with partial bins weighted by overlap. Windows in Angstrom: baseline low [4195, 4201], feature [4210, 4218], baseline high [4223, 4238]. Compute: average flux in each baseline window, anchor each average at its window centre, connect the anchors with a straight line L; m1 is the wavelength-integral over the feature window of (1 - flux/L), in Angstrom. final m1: -1.9 Angstrom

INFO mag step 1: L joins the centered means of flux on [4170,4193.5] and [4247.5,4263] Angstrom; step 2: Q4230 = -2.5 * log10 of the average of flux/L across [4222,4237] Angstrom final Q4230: 0.169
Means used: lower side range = 25.1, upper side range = 26.6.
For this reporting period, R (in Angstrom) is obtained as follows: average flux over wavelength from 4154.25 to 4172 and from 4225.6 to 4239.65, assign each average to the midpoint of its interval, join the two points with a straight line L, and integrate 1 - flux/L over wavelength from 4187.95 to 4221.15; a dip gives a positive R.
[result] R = -3.0 Angstrom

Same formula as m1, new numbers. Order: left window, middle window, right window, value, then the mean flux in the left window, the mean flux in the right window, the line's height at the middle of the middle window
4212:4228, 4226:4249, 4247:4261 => 0.5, 26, 26.5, 26.2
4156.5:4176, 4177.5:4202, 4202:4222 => 1.3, 25.4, 27.8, 26.6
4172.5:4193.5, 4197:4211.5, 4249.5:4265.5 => 0.6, 25.3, 27.9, 26.1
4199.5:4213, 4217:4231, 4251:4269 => 0.9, 25.9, 28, 26.6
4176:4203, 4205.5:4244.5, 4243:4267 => 0.7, 25.3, 27.9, 26.7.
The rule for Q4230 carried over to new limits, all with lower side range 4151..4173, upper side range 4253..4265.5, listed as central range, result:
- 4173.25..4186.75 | 0.08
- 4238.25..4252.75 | -0.04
